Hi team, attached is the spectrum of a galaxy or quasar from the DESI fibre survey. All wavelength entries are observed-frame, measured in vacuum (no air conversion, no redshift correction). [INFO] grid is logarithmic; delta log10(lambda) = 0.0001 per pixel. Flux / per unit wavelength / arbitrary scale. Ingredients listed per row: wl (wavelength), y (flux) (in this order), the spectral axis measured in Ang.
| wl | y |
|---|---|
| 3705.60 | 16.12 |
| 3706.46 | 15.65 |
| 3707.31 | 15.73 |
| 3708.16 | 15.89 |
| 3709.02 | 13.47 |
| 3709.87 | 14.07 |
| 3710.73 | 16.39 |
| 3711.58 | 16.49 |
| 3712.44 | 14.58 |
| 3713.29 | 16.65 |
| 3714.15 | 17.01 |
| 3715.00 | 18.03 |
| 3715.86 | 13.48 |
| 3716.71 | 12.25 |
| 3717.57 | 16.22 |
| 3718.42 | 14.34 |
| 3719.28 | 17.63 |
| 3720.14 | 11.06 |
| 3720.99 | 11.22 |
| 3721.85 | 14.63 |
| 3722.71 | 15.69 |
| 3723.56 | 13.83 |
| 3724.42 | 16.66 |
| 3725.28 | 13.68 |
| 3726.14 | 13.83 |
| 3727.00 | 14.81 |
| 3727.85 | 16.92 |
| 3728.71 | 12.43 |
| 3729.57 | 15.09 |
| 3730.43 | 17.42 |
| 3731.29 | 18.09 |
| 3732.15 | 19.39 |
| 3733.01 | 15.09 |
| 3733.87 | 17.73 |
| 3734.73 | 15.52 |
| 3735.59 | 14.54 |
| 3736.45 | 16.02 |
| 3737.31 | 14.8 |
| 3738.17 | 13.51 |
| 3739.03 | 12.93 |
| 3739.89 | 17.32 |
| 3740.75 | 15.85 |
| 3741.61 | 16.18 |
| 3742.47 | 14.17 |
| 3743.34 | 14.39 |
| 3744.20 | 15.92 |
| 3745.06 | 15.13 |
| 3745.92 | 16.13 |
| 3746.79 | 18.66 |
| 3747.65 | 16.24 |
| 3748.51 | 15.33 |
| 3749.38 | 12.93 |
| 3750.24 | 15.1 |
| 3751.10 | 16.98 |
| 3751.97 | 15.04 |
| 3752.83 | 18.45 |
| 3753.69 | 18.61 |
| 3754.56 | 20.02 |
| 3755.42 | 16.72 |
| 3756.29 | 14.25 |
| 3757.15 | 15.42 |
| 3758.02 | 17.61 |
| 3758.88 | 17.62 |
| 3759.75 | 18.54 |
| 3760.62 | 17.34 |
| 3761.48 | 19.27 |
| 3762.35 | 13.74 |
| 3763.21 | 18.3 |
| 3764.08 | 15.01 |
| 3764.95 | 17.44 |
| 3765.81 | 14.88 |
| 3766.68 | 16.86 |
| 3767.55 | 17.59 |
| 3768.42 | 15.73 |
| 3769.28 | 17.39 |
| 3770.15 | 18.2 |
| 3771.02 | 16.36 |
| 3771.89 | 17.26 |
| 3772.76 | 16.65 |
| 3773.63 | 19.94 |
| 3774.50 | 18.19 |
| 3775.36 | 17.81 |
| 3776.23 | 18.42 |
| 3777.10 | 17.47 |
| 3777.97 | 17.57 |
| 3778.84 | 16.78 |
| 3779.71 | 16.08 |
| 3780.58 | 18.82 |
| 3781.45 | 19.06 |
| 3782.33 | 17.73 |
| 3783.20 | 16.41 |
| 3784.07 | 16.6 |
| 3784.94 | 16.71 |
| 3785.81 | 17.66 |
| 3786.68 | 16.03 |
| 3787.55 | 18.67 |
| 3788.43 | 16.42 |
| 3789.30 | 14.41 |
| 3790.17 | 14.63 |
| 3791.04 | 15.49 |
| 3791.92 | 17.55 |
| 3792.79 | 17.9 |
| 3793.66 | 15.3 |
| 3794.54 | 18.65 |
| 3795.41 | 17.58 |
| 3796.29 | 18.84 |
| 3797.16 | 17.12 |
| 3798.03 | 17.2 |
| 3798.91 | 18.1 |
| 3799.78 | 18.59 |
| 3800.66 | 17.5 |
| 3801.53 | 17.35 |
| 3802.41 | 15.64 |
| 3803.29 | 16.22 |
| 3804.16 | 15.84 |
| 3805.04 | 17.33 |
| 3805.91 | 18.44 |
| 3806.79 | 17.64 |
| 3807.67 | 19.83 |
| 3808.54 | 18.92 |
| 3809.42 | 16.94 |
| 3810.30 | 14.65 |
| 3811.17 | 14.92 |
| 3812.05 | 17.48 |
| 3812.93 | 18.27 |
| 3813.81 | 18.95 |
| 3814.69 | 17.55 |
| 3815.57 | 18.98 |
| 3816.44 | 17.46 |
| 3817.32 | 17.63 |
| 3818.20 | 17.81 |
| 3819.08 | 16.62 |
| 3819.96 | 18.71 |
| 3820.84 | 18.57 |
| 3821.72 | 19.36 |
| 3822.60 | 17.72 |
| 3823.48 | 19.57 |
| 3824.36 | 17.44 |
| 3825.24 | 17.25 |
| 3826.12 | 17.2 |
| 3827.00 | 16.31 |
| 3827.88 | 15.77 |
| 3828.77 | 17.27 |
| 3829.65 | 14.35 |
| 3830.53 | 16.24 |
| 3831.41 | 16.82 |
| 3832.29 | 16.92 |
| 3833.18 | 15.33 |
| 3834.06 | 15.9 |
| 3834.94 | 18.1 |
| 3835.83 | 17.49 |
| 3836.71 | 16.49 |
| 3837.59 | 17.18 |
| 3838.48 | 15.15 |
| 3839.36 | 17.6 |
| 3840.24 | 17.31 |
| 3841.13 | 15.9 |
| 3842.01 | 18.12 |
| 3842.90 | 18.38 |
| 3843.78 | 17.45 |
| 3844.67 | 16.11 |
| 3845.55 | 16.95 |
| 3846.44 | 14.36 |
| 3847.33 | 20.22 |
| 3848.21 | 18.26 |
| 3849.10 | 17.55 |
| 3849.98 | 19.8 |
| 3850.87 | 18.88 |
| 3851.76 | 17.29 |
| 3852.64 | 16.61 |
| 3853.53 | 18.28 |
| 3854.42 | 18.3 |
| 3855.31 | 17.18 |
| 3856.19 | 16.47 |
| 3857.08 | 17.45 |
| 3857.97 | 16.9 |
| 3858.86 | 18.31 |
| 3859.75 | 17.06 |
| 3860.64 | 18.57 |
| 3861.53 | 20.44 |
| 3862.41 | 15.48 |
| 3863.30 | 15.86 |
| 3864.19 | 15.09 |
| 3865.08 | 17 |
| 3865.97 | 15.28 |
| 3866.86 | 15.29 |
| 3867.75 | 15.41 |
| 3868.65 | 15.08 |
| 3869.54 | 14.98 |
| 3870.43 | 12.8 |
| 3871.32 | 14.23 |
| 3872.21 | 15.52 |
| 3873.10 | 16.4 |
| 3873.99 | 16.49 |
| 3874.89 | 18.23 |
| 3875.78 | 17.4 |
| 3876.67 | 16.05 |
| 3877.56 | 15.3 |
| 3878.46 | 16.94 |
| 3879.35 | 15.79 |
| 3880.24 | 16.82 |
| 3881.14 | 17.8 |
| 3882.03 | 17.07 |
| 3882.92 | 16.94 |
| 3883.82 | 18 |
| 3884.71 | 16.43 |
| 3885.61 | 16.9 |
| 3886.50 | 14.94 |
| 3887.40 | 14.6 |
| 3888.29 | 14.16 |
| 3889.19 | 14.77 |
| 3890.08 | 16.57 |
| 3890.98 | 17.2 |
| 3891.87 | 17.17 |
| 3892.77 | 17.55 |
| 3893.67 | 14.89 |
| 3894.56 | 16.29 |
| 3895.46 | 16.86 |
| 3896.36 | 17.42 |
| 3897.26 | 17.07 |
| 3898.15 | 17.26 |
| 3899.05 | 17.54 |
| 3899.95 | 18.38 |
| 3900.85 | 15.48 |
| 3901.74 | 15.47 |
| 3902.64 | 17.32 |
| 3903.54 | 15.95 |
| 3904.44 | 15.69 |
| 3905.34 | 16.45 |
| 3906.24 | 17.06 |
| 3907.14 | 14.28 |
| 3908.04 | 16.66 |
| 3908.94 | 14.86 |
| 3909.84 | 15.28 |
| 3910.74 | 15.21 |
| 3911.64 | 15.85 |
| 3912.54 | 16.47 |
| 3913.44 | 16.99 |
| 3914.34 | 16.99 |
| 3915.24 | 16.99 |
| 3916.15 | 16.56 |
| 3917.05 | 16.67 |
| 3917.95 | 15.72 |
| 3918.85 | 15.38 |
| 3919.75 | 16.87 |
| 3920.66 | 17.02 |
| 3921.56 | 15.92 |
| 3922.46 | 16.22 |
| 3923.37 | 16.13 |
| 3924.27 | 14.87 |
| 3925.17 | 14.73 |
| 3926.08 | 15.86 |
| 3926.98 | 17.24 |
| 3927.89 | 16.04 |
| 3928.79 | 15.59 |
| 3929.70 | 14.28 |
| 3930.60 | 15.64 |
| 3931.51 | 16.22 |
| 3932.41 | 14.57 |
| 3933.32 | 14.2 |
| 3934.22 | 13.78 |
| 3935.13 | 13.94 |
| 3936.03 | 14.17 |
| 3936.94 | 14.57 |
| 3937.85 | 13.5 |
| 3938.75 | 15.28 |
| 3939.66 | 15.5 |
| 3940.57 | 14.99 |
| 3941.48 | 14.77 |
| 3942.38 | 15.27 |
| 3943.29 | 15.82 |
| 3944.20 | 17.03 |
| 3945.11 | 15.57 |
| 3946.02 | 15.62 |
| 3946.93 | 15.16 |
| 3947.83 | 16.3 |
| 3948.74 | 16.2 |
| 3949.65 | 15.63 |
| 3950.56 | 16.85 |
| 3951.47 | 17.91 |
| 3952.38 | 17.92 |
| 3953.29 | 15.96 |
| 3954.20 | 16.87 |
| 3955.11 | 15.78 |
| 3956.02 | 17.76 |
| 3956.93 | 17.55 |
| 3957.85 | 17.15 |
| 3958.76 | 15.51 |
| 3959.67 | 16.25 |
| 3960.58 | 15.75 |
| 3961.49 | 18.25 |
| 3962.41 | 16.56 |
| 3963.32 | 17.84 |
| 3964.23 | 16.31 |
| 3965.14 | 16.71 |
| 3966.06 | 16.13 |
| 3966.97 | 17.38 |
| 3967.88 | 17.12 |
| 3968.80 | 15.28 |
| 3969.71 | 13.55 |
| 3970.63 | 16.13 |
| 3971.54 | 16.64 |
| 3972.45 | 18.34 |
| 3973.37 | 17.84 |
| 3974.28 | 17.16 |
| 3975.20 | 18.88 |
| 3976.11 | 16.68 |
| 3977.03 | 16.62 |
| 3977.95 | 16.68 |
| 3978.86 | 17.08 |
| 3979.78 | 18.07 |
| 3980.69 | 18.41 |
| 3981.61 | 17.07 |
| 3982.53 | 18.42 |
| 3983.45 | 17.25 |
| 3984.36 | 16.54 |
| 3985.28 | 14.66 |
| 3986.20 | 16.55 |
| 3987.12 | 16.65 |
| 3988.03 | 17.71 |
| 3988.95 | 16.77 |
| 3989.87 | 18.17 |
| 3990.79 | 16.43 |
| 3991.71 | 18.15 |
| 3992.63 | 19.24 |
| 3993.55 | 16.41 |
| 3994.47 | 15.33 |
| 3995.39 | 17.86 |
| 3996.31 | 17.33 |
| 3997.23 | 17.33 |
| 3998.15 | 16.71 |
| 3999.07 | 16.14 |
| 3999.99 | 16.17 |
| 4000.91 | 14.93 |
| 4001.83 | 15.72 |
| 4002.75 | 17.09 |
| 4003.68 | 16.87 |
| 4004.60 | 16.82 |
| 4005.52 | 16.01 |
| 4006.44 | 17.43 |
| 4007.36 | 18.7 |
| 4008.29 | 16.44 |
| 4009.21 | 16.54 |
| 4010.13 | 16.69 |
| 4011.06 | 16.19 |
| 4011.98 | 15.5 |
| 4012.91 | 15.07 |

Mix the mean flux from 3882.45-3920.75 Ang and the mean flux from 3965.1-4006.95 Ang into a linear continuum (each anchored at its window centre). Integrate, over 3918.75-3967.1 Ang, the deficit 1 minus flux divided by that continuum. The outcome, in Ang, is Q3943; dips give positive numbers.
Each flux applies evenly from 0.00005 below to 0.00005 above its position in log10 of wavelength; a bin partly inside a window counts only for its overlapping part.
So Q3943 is 1.96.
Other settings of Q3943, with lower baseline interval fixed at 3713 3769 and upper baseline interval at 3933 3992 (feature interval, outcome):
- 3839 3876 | -1.8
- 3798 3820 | -2.0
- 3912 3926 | 0.1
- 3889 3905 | -0.4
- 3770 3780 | -1.0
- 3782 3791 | -0.3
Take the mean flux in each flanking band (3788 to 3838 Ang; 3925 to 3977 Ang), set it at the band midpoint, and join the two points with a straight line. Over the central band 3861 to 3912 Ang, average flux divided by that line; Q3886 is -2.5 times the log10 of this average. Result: 0.03 mag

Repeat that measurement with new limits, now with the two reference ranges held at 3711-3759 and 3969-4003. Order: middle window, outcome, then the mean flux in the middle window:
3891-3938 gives 0.04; 16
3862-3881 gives 0.04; 15.8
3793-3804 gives -0.09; 17.3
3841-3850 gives -0.08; 17.5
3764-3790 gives -0.09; 17.1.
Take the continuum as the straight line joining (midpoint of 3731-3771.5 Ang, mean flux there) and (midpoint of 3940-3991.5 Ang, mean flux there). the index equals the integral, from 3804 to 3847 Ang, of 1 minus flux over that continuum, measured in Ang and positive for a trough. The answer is -2.0 Ang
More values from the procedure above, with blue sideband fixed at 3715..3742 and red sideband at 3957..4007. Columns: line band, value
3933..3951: 1.5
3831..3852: -1.7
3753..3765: -1.4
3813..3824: -1.7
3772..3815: -4.7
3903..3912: 0.3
